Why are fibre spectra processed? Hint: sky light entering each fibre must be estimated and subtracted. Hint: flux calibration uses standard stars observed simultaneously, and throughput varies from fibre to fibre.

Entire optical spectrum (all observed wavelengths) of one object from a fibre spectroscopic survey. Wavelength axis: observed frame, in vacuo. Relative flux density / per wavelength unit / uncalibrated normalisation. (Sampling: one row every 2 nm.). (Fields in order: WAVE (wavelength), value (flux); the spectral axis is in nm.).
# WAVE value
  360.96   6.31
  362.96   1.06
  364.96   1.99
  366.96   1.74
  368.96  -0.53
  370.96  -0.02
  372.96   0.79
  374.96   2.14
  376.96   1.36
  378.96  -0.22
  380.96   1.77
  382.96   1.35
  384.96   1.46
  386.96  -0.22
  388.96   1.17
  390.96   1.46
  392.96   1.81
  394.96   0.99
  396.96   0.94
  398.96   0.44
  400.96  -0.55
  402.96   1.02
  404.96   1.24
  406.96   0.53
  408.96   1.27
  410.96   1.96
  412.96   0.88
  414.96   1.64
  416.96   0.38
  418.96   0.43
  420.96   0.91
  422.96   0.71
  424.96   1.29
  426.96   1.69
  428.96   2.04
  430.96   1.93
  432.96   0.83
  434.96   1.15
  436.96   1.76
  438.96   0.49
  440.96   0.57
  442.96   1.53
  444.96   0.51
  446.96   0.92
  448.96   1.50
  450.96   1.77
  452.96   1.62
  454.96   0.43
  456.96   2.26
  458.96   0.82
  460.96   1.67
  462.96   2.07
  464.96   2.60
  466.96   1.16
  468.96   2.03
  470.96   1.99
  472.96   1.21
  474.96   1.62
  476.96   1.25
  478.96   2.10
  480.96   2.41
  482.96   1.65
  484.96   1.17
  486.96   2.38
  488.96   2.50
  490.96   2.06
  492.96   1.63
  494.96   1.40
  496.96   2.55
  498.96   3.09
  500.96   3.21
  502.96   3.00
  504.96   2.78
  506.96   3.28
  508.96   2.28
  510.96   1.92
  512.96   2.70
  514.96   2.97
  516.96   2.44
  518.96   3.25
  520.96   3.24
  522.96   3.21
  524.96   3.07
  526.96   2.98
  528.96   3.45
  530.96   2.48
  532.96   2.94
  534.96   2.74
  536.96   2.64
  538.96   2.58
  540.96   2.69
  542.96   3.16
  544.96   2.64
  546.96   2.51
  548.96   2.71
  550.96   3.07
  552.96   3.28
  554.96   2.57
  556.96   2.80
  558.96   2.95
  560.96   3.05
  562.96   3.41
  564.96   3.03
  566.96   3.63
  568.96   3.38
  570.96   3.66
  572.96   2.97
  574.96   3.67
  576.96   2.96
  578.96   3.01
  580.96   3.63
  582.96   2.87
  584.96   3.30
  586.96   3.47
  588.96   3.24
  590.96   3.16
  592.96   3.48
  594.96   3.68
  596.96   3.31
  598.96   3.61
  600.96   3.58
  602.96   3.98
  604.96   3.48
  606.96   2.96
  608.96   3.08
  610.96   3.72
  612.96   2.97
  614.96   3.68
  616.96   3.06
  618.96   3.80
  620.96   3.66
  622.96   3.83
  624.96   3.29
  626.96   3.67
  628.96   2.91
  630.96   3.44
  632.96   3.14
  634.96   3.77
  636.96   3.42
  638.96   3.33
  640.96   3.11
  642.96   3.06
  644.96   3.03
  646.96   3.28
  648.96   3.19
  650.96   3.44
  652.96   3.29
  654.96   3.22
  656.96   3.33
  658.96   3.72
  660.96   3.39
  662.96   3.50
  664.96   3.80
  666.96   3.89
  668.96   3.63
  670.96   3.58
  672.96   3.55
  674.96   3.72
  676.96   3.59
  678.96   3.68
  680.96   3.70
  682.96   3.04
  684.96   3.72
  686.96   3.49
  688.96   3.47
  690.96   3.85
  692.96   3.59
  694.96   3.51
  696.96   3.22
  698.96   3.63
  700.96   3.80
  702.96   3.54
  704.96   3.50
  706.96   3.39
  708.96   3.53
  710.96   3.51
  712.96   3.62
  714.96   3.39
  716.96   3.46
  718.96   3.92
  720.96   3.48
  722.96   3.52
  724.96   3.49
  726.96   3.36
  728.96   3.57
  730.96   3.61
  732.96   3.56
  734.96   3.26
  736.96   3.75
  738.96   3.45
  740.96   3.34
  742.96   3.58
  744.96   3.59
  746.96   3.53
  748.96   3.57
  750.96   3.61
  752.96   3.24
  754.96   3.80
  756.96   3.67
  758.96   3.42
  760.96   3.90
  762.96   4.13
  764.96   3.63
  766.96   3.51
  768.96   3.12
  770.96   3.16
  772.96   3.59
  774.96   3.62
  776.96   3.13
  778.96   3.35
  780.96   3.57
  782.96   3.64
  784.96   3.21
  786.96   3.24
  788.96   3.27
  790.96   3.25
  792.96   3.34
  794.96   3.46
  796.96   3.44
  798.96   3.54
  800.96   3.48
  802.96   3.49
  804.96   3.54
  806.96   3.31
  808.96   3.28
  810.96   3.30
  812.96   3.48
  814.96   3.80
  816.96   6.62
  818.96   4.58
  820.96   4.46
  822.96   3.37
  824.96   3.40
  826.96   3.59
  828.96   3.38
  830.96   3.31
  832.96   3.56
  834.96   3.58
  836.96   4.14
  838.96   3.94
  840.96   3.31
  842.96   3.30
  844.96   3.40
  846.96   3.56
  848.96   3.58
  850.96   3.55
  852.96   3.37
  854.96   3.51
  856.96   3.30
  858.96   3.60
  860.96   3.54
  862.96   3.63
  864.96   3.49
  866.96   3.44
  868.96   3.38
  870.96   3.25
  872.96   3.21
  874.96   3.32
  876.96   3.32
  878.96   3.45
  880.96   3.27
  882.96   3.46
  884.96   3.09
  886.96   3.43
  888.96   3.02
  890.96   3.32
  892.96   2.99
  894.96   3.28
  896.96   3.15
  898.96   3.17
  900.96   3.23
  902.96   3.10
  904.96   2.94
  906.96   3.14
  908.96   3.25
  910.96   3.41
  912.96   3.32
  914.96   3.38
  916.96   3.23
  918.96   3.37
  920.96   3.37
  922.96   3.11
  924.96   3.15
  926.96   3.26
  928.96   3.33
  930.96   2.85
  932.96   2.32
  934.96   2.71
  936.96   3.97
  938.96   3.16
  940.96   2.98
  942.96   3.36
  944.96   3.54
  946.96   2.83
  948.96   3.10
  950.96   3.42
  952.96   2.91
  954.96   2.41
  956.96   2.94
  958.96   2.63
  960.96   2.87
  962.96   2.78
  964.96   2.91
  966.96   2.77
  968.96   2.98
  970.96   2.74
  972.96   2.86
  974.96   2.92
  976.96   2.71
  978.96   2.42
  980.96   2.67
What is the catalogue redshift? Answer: 0.25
